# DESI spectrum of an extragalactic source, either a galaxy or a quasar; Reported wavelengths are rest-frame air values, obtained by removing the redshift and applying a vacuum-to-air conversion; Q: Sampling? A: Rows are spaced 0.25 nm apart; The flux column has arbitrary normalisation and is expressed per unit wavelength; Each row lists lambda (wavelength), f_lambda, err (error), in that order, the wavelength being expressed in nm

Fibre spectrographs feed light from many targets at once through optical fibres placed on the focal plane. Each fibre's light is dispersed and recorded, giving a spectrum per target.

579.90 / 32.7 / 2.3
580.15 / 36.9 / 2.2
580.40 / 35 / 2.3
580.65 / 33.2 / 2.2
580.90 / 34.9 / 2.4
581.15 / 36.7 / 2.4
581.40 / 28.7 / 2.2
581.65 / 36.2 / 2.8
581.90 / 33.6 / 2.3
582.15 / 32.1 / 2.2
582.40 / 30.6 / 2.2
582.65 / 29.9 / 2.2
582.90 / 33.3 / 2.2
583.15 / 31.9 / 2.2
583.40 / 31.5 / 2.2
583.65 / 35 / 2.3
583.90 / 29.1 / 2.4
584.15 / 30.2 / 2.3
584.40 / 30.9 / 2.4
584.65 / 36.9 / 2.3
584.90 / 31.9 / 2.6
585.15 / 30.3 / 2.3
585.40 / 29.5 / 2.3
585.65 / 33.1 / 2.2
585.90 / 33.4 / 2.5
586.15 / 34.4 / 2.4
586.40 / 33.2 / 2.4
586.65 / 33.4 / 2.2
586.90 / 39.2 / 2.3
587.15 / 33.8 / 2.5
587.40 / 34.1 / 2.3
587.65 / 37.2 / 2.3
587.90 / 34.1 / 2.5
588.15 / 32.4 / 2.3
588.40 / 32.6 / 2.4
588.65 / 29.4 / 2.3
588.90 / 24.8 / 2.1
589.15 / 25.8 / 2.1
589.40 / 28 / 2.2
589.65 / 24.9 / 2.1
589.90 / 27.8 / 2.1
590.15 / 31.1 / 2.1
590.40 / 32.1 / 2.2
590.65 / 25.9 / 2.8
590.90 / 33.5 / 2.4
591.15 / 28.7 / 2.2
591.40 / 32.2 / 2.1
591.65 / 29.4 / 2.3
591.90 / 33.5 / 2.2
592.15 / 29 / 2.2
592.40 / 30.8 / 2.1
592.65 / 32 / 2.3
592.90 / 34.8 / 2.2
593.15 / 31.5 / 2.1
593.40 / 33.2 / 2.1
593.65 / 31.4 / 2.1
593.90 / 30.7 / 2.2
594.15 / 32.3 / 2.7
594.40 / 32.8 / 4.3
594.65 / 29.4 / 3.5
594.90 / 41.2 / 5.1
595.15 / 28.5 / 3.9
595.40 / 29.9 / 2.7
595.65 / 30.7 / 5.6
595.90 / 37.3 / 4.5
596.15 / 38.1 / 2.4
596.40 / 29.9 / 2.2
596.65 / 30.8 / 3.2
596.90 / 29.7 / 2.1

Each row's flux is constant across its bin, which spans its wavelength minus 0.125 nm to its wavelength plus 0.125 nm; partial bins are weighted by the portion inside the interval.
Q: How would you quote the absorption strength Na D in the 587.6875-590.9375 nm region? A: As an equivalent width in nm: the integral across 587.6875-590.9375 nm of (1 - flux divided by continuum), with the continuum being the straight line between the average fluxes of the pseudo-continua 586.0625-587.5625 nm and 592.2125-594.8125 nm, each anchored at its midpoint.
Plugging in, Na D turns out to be 0.41 nm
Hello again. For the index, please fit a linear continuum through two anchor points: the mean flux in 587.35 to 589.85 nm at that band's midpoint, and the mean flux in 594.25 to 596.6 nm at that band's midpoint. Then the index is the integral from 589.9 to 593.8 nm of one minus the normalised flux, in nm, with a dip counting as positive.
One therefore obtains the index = 0.04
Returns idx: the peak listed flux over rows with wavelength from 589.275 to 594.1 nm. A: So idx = 34.8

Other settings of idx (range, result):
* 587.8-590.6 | 34.1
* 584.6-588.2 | 39.2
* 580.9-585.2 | 36.9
